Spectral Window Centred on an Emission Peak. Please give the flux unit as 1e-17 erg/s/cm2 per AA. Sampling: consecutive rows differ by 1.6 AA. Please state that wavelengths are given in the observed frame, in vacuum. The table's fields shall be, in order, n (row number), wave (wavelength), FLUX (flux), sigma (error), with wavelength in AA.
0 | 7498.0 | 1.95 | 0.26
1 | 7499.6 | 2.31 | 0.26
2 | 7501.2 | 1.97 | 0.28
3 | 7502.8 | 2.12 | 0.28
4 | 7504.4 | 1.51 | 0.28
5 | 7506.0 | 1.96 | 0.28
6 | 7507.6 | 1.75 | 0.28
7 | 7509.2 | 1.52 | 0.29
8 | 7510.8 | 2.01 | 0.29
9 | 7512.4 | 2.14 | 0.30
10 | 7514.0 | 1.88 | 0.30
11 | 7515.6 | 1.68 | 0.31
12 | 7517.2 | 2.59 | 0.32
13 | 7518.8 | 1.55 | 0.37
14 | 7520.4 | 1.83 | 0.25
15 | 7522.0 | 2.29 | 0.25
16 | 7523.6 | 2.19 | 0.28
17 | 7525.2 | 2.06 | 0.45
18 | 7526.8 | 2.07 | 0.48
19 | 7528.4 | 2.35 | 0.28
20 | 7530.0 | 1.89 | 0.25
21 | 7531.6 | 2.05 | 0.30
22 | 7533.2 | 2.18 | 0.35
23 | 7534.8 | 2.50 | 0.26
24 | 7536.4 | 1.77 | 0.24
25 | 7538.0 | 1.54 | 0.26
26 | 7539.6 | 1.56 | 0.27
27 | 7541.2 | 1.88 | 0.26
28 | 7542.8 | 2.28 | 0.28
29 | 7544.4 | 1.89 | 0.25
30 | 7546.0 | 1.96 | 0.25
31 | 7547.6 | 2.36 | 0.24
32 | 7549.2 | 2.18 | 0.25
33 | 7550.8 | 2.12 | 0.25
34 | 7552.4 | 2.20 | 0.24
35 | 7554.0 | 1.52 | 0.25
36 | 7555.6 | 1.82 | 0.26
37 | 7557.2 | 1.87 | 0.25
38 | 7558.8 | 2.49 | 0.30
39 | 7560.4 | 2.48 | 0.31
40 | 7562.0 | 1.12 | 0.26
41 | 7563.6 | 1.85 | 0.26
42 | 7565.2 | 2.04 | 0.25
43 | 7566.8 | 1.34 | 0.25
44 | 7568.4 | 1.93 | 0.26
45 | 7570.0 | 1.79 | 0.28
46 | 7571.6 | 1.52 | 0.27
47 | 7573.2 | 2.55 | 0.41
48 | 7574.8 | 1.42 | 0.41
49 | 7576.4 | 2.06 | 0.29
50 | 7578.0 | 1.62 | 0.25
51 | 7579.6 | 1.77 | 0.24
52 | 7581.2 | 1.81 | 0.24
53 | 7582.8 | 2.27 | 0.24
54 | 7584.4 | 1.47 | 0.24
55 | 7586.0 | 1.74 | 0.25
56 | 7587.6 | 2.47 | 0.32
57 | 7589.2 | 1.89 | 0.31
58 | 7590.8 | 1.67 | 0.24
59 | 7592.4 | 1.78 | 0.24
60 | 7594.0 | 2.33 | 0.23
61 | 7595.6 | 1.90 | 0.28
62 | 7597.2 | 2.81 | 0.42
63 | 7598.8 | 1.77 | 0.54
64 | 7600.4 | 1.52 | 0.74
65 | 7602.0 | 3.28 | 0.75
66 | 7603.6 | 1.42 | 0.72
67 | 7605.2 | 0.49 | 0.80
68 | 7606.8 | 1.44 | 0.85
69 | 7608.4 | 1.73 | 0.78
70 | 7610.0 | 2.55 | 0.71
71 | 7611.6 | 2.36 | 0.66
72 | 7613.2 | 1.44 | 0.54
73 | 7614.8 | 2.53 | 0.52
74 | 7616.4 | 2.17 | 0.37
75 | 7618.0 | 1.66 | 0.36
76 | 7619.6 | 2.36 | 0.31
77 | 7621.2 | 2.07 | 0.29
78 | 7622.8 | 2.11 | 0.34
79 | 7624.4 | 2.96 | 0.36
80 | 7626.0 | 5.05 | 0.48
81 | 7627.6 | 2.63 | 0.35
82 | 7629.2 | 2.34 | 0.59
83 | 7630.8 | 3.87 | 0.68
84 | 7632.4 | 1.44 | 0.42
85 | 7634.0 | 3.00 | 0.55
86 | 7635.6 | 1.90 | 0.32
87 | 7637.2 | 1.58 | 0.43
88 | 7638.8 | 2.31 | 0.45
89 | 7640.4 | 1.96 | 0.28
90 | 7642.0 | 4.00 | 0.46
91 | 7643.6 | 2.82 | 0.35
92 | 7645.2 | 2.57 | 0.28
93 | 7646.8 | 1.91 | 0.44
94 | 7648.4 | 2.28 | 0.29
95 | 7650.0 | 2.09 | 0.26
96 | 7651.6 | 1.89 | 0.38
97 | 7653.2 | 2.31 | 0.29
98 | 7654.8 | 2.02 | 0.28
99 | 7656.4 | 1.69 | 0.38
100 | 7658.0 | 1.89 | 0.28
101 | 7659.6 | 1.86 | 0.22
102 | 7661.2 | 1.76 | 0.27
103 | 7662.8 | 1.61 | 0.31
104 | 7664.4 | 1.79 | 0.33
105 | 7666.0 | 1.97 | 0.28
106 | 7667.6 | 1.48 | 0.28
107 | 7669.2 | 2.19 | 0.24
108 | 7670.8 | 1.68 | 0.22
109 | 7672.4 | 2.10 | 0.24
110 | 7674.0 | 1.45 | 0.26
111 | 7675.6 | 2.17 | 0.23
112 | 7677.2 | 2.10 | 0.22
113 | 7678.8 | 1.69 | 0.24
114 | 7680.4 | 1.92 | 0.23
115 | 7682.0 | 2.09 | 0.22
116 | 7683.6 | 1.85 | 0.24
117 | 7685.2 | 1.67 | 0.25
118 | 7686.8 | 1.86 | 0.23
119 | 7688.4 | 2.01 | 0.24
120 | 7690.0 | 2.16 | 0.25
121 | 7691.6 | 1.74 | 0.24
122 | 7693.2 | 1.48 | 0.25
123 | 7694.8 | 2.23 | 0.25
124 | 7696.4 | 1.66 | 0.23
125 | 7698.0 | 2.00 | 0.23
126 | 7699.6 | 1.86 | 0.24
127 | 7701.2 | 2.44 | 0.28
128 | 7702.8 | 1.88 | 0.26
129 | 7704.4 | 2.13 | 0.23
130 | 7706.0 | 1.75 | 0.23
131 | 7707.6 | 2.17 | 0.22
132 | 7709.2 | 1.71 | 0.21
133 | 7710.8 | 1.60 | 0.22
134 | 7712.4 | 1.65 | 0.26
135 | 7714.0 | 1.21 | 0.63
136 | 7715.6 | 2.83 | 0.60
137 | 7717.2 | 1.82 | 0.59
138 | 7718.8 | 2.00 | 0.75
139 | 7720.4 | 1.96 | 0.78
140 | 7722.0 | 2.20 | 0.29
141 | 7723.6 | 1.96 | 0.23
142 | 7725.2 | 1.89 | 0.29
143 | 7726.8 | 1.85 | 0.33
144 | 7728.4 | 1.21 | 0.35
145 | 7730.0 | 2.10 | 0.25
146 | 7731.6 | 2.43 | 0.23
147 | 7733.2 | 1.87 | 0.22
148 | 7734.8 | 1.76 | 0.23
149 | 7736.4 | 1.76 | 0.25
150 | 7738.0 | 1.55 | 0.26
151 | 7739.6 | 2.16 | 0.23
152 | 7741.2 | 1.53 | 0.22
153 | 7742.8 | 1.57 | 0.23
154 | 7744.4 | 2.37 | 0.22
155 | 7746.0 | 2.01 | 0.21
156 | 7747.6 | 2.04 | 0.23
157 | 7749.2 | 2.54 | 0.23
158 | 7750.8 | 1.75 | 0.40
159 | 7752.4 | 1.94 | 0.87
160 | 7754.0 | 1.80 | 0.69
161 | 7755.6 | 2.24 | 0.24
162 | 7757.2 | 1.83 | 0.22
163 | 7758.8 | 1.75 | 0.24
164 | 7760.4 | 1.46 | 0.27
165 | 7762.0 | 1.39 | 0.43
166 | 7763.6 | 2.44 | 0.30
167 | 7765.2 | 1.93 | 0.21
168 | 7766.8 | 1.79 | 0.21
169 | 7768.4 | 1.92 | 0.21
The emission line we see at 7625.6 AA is [S II]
